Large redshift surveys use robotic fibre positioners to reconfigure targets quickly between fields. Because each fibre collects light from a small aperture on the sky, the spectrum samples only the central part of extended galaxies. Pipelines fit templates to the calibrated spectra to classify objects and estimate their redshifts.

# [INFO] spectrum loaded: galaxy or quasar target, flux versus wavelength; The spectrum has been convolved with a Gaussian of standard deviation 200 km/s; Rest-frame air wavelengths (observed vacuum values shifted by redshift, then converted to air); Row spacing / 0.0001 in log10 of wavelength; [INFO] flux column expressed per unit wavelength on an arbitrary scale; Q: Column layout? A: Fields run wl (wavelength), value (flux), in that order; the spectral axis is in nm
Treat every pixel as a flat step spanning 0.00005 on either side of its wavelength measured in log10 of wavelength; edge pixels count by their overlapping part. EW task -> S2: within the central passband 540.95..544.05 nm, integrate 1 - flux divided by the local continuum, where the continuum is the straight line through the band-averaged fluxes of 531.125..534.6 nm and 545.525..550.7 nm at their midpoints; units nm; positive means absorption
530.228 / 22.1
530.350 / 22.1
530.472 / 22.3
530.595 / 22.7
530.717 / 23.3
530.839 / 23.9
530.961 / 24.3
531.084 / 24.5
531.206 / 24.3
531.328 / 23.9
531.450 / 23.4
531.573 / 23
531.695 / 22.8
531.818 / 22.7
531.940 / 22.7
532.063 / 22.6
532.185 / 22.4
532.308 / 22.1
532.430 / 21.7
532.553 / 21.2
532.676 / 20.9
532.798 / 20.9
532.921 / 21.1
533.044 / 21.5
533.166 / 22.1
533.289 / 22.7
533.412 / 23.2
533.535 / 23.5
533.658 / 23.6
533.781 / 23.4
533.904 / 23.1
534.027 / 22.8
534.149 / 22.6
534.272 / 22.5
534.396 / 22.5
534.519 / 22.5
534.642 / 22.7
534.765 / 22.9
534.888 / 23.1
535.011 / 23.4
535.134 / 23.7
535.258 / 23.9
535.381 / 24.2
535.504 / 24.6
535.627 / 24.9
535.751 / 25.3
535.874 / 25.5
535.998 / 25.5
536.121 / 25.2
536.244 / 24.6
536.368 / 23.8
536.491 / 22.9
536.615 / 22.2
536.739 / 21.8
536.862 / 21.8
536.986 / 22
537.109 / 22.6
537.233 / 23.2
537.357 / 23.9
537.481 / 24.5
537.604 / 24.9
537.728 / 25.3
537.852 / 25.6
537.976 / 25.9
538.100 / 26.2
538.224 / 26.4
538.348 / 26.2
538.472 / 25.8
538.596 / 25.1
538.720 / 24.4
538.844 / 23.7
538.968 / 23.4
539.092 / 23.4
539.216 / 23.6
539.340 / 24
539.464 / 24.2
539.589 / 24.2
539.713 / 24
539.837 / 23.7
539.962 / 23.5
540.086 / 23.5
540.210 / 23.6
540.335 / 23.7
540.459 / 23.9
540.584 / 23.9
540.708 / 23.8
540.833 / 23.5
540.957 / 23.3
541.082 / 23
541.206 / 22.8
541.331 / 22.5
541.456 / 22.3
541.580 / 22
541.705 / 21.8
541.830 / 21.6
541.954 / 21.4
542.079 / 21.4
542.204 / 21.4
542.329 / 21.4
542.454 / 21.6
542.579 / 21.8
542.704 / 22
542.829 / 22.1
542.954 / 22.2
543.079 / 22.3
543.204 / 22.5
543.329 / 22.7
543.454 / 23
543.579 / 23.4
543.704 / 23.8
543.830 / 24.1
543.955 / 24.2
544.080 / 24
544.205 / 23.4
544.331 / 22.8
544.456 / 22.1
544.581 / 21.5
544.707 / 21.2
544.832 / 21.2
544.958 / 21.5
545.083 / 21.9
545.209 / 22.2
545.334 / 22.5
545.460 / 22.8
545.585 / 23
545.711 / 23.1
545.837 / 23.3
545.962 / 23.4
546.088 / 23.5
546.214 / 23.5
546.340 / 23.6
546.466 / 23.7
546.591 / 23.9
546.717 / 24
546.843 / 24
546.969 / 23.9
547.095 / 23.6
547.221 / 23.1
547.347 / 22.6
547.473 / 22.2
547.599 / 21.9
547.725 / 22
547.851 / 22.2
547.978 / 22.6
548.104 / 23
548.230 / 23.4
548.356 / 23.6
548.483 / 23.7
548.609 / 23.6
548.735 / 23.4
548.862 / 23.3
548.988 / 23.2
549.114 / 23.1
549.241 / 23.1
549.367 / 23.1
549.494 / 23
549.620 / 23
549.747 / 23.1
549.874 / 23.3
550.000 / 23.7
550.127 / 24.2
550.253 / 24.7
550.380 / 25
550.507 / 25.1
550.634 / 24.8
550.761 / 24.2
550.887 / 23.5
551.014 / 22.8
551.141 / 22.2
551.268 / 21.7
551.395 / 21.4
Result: 0.09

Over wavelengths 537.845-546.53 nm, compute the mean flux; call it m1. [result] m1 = 23.2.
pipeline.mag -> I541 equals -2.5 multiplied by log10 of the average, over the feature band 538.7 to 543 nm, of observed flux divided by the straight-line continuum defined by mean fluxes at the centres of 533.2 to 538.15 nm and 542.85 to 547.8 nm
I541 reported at 0.017 mag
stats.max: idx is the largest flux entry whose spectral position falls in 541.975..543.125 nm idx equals 22.3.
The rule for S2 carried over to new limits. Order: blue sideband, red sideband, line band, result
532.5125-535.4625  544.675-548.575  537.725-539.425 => -0.159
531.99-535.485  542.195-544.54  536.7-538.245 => -0.101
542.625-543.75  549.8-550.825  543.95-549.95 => 0.147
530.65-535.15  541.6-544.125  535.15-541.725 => -0.402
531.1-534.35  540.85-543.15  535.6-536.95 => -0.090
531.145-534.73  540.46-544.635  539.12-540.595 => -0.078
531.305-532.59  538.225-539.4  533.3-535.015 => 0.017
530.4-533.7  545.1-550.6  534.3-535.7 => -0.041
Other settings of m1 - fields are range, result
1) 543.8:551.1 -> 23.2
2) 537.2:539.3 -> 24.8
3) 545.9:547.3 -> 23.6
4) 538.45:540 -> 24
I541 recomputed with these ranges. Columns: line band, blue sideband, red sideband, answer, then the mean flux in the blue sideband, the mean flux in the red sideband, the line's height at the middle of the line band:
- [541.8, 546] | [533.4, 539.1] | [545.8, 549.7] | 0.05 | 23.9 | 23.2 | 23.5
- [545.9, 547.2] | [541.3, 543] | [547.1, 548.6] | -0.05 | 21.8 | 22.8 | 22.6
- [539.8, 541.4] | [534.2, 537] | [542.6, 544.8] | -0.02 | 23.6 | 22.7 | 23.1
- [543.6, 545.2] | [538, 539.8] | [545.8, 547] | 0.06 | 24.6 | 23.7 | 23.9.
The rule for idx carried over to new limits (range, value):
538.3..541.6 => 26.2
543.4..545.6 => 24.2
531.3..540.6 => 26.4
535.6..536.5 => 25.5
